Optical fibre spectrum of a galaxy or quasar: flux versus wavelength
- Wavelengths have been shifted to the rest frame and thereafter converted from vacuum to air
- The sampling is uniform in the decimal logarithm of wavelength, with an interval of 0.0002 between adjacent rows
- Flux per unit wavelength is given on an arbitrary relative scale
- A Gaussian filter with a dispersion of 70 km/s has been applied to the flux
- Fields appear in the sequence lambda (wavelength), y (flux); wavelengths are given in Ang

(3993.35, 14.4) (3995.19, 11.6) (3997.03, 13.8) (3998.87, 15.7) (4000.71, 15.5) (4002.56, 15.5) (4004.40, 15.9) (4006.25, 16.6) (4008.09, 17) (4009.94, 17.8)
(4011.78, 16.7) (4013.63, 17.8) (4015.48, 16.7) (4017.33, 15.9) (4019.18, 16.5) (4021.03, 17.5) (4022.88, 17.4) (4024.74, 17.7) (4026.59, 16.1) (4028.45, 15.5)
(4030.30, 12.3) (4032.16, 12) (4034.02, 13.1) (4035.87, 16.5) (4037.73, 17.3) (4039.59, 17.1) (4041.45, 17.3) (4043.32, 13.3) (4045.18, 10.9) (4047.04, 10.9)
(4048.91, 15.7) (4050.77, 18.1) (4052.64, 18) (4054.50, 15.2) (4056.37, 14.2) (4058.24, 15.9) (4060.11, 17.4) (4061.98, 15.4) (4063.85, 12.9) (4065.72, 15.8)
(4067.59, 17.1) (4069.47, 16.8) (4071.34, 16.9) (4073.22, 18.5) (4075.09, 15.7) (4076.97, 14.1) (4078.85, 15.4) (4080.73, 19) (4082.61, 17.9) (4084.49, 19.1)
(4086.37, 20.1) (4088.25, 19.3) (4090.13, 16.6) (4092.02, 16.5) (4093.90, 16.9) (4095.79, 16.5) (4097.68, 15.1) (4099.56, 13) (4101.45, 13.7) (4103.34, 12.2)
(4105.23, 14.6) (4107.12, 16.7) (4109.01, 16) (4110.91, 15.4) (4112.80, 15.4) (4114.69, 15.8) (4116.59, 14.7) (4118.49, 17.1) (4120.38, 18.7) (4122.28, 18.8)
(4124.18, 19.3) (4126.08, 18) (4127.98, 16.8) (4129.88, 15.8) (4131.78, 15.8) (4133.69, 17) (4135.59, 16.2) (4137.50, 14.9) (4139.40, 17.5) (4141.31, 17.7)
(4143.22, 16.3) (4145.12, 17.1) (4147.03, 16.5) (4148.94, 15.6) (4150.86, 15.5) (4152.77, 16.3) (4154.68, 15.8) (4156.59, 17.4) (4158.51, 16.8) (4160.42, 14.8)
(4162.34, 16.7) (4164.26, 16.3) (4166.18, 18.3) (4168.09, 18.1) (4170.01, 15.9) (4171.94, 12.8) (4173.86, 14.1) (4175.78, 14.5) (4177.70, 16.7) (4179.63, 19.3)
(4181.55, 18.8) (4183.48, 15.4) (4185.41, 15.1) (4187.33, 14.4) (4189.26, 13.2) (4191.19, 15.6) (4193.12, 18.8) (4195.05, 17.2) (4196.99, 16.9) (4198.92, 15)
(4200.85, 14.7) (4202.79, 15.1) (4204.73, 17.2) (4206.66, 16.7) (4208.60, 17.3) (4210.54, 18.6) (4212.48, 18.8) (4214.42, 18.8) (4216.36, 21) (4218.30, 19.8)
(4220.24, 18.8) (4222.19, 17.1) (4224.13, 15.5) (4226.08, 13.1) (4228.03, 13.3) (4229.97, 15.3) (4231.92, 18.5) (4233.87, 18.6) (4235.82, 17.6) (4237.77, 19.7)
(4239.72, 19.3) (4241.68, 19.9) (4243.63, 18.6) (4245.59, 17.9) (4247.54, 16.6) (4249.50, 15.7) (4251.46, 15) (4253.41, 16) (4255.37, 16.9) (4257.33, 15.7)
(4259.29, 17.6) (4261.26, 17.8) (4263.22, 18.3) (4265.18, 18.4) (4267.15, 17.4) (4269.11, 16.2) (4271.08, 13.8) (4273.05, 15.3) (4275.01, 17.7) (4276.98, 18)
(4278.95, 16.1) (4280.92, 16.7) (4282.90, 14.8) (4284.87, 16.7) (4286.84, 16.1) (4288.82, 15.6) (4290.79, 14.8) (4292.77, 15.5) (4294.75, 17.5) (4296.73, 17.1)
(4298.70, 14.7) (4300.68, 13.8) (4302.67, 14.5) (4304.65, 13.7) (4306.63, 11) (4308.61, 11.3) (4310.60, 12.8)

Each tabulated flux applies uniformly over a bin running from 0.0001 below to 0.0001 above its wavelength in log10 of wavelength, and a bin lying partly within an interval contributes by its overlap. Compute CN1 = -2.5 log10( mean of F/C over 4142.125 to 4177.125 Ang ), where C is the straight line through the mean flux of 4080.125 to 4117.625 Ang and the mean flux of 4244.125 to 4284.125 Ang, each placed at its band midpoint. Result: 0.02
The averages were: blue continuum 16.2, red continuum 16.6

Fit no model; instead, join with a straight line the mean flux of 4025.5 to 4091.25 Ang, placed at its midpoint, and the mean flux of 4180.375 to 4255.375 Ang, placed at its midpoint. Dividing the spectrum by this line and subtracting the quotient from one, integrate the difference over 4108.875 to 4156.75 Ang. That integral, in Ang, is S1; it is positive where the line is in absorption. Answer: -0.5 Ang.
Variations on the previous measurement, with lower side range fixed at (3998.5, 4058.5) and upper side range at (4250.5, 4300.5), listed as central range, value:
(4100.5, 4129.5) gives -0.46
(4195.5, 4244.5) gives -3.60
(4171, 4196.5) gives 0.41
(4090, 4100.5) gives 0.13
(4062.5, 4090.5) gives -2.01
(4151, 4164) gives -0.15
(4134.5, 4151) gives -0.40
